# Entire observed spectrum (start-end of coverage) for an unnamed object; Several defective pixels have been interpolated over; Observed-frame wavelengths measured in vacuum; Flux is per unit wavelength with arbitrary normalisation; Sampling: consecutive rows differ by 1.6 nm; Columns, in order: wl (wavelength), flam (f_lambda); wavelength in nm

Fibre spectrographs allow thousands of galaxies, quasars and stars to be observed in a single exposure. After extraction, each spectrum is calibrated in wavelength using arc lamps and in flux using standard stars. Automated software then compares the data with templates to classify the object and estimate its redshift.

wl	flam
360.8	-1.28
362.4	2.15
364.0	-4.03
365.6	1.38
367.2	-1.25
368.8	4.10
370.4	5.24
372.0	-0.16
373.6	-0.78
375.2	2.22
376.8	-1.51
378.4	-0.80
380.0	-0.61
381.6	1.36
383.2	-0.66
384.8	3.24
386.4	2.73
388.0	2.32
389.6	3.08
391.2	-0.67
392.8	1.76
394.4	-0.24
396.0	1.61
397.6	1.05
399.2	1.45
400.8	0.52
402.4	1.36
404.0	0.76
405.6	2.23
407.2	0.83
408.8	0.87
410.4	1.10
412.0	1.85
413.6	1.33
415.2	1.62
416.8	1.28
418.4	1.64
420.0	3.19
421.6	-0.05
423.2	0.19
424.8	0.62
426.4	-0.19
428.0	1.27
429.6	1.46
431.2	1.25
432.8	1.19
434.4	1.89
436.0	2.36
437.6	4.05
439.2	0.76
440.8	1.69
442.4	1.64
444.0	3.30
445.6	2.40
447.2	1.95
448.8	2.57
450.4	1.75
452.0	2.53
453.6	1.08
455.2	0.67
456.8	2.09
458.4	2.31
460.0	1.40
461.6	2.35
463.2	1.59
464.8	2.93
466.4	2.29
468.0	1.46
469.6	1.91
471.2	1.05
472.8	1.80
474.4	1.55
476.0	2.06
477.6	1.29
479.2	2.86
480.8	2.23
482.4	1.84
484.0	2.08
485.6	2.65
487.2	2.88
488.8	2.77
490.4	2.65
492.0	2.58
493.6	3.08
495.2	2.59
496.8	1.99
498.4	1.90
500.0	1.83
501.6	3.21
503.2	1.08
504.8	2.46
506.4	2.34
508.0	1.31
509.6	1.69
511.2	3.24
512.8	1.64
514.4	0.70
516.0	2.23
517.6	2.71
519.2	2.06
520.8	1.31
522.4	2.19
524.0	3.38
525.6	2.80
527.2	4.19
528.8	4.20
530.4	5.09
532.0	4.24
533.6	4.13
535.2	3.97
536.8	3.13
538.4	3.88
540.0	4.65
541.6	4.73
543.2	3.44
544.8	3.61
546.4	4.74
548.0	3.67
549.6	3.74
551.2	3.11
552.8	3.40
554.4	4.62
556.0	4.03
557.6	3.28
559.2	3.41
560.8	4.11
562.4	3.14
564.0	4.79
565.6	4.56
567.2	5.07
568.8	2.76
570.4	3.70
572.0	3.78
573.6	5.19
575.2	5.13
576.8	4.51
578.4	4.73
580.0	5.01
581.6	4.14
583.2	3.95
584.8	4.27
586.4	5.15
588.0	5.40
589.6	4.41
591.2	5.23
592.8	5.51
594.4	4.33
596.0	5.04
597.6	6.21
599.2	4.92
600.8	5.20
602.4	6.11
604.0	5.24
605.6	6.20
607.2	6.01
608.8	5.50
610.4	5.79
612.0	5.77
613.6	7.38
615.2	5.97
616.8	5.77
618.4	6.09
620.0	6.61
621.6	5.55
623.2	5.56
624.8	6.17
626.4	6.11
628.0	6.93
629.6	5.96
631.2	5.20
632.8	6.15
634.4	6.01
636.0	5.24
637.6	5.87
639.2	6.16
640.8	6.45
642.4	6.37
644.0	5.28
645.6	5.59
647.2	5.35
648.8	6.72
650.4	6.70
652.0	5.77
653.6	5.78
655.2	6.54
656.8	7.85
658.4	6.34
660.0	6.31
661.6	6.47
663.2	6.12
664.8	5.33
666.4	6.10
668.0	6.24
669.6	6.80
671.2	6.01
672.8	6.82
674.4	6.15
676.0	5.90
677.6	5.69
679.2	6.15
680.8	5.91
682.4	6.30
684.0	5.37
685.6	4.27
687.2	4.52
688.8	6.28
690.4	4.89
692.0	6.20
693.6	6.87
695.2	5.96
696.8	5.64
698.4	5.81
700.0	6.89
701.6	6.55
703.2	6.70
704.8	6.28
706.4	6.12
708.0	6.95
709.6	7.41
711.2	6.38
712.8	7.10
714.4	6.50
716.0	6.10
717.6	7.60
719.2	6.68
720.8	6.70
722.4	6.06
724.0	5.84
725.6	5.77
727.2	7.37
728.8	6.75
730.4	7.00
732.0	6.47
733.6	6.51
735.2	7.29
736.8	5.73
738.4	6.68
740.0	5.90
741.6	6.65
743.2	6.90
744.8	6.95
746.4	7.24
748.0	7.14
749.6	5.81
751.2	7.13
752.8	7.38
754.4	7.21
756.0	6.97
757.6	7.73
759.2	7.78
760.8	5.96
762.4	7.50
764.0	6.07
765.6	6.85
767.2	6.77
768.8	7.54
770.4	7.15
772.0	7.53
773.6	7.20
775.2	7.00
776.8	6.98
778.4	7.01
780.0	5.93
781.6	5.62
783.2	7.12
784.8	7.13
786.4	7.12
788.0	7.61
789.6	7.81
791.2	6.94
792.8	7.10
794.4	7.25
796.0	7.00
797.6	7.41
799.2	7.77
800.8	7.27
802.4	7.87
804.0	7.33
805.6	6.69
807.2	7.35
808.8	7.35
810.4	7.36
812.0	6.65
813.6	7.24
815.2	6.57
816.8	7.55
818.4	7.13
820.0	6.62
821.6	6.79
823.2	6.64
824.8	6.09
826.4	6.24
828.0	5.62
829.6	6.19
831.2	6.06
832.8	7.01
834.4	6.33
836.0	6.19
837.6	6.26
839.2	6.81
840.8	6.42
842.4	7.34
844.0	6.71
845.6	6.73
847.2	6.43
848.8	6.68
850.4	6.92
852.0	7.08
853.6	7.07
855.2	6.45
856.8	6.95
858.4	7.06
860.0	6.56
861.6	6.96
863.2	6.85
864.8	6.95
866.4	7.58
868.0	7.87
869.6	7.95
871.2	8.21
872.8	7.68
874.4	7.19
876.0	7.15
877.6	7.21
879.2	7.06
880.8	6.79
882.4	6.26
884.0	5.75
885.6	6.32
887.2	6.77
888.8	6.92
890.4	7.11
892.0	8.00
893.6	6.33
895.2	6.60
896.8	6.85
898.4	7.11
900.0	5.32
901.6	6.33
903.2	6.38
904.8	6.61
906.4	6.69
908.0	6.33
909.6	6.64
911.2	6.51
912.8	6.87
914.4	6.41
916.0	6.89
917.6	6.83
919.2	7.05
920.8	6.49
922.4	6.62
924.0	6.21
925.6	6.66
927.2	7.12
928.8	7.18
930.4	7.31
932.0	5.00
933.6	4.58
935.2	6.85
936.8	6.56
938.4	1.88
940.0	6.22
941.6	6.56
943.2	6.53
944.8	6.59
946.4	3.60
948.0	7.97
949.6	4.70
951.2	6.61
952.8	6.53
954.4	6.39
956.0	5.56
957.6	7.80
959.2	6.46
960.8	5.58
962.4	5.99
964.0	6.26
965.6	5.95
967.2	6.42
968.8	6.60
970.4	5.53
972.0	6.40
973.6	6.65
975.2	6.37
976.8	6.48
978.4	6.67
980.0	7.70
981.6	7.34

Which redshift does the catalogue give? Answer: 0.324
